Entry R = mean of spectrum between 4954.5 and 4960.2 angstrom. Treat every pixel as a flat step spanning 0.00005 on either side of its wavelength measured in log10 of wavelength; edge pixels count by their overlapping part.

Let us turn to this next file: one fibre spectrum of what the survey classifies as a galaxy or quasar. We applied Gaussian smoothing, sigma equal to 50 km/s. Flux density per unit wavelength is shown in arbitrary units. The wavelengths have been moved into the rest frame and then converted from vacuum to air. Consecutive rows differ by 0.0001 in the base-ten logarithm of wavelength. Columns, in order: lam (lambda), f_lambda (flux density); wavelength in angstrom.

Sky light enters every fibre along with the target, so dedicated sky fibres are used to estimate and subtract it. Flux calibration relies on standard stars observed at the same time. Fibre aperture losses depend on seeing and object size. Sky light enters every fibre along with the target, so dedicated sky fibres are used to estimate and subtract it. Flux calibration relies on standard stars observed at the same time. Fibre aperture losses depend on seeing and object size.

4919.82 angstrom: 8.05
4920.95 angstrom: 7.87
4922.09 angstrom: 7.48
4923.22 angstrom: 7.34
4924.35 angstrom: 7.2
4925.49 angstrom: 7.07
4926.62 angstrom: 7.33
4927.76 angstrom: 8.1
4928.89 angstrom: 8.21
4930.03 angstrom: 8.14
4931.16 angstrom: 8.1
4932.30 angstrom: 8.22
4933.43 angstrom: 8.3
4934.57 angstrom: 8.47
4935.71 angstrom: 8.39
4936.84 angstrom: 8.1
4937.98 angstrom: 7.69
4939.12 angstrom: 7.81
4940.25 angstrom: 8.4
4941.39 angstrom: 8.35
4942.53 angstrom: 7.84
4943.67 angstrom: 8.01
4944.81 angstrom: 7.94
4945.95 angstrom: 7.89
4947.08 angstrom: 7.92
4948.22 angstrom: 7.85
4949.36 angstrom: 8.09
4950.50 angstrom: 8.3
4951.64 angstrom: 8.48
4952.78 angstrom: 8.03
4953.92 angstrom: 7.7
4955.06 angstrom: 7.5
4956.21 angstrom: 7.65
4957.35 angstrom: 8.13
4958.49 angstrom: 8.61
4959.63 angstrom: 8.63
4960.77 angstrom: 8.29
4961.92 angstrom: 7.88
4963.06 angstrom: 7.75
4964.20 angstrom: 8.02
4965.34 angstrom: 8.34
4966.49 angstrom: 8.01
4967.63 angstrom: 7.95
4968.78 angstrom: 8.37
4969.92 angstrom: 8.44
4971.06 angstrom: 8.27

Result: 8.1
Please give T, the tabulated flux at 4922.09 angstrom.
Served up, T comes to 7.48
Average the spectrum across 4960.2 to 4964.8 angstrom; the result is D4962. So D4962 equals 7.99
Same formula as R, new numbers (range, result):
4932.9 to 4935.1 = 8.37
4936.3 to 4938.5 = 7.89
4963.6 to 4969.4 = 8.14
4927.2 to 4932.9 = 8.16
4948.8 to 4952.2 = 8.29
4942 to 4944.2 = 7.92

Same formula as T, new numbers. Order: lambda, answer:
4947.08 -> 7.92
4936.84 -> 8.1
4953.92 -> 7.7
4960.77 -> 8.29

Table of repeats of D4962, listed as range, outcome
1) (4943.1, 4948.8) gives 7.93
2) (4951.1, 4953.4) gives 8.24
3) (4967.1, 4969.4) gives 8.16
